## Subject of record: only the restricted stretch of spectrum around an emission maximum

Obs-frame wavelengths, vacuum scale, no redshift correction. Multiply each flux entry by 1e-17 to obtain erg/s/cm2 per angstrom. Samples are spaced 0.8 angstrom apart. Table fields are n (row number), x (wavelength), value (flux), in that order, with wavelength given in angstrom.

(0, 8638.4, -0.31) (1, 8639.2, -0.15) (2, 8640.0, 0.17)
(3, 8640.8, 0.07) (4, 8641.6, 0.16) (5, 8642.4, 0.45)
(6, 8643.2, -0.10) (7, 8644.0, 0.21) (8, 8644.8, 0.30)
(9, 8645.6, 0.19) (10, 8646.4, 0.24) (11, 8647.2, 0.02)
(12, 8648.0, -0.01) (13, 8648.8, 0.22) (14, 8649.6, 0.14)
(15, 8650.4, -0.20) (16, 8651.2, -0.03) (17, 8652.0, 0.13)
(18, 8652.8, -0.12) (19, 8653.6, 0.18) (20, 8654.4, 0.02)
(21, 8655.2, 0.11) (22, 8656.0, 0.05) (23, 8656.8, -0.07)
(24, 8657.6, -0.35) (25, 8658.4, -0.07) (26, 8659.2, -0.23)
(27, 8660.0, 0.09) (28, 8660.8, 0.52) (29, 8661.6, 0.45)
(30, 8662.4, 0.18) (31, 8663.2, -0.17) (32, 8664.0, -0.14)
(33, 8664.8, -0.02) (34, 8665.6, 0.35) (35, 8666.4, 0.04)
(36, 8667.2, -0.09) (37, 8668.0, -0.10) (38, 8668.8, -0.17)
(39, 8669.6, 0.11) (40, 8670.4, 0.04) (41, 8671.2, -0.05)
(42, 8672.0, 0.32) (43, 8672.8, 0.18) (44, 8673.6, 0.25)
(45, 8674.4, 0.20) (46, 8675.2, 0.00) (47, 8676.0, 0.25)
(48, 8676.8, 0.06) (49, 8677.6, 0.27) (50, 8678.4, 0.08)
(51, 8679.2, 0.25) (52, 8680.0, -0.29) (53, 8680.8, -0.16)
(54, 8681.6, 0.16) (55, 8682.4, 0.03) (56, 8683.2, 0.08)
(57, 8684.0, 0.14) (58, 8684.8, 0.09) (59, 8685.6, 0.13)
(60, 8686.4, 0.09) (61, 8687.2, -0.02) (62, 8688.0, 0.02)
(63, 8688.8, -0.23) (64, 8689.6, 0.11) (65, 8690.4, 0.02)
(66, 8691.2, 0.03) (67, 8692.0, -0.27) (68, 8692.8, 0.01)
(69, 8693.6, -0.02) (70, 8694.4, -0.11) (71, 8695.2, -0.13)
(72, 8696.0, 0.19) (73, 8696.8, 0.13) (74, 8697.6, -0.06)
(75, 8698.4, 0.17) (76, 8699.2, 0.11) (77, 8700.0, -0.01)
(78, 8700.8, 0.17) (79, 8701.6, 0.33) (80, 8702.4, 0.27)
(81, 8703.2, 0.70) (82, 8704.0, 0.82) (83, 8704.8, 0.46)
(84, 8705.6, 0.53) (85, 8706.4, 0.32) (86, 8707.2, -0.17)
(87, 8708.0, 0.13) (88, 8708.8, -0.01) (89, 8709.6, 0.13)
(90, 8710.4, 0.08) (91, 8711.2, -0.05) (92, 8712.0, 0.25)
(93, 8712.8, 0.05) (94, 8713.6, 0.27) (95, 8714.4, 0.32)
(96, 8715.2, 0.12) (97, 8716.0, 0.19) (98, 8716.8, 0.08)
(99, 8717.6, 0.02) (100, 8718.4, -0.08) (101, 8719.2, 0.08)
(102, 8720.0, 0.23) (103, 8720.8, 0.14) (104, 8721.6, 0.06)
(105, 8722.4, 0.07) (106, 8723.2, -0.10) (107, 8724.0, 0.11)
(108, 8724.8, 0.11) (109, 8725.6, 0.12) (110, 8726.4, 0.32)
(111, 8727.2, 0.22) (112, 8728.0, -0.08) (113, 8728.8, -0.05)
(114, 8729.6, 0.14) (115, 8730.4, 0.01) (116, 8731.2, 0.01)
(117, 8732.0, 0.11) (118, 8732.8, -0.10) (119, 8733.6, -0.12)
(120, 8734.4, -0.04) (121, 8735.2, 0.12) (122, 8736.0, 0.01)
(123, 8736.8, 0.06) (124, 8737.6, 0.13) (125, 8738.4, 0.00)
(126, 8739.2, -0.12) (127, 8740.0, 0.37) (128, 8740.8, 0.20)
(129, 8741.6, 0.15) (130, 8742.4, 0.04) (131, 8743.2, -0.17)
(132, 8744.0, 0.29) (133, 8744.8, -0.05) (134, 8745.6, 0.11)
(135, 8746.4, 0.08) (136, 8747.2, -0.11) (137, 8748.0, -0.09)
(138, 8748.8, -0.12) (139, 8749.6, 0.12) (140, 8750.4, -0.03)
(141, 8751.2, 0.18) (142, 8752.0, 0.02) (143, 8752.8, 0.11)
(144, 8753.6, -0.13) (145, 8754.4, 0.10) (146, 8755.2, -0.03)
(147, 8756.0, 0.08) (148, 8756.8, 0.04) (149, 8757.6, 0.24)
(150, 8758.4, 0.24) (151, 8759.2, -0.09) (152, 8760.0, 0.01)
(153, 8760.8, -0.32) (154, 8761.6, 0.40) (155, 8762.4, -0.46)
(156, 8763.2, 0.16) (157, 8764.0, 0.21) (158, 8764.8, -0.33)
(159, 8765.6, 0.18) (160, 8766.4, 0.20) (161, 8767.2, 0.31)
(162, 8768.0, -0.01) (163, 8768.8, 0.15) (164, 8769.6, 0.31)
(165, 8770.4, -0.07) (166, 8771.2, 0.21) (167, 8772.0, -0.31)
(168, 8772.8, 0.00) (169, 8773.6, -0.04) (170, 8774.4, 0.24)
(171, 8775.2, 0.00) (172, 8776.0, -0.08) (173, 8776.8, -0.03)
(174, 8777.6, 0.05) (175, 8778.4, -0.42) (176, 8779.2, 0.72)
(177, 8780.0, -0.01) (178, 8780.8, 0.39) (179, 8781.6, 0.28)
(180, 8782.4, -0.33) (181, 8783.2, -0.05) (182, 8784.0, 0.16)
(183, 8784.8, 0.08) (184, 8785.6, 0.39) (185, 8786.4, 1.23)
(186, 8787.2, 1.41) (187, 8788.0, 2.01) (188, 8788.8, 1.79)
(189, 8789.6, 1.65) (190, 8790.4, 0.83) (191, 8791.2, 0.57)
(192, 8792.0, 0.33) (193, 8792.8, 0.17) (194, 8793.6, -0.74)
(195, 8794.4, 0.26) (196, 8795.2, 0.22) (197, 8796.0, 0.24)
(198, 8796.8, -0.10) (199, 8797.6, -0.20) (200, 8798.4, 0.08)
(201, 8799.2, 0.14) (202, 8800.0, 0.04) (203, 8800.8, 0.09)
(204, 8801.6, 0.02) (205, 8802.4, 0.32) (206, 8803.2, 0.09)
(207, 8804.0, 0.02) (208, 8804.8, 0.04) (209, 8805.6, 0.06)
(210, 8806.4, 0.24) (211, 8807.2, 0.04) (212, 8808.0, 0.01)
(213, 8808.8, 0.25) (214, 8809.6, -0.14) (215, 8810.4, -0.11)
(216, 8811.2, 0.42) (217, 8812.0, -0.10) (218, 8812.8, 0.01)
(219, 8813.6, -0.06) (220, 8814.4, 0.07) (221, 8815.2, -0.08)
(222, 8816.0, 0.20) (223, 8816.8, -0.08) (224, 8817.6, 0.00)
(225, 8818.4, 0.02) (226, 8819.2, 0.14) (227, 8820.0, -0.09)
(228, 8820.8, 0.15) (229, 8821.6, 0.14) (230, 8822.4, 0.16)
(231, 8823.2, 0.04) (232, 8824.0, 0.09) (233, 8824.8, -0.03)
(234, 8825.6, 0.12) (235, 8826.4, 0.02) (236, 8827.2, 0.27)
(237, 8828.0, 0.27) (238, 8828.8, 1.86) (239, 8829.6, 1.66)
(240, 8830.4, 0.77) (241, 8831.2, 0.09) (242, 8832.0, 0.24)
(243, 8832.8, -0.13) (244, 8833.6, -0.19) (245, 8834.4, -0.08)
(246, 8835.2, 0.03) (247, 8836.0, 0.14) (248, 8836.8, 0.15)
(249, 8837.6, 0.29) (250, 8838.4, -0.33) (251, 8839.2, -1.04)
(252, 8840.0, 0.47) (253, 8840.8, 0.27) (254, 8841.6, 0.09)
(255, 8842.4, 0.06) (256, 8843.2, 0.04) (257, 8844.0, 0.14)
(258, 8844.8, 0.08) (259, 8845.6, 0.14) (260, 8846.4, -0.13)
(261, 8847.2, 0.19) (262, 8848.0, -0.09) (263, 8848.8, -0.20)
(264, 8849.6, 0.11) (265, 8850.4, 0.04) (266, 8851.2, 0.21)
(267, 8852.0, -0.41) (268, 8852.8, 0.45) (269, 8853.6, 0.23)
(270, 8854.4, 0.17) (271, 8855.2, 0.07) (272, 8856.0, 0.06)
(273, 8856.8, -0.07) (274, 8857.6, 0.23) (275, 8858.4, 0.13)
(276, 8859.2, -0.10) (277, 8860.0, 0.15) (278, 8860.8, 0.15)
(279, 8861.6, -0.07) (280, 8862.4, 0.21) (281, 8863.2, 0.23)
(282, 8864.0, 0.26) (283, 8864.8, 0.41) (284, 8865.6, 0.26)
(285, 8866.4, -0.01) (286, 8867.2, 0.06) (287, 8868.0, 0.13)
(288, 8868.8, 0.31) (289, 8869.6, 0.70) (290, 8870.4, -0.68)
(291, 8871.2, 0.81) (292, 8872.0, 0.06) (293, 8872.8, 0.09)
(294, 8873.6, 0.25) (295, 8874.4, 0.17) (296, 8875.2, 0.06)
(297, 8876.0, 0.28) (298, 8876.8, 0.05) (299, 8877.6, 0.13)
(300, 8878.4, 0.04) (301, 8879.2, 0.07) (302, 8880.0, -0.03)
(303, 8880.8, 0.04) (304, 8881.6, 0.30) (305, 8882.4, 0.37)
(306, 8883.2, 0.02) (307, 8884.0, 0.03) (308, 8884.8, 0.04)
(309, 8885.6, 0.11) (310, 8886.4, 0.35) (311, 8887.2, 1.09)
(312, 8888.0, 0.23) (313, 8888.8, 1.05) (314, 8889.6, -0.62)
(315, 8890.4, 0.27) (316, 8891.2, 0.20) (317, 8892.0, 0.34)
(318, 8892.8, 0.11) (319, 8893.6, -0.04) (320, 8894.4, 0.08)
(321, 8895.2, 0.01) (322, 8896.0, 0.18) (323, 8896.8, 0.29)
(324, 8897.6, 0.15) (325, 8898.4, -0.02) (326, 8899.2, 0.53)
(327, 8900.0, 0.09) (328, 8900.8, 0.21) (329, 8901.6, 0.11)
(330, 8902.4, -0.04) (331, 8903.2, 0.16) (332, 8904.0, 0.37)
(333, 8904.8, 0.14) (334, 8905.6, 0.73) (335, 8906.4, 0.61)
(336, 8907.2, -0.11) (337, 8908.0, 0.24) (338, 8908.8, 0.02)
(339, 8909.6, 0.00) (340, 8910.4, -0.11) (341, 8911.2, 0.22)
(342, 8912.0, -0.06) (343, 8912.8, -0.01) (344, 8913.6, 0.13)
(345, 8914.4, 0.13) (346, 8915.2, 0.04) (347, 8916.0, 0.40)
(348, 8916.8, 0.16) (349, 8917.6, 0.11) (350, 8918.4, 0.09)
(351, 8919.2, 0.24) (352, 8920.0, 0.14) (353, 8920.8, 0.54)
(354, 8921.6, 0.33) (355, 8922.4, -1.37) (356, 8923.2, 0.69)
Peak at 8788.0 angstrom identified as [O III] 5007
